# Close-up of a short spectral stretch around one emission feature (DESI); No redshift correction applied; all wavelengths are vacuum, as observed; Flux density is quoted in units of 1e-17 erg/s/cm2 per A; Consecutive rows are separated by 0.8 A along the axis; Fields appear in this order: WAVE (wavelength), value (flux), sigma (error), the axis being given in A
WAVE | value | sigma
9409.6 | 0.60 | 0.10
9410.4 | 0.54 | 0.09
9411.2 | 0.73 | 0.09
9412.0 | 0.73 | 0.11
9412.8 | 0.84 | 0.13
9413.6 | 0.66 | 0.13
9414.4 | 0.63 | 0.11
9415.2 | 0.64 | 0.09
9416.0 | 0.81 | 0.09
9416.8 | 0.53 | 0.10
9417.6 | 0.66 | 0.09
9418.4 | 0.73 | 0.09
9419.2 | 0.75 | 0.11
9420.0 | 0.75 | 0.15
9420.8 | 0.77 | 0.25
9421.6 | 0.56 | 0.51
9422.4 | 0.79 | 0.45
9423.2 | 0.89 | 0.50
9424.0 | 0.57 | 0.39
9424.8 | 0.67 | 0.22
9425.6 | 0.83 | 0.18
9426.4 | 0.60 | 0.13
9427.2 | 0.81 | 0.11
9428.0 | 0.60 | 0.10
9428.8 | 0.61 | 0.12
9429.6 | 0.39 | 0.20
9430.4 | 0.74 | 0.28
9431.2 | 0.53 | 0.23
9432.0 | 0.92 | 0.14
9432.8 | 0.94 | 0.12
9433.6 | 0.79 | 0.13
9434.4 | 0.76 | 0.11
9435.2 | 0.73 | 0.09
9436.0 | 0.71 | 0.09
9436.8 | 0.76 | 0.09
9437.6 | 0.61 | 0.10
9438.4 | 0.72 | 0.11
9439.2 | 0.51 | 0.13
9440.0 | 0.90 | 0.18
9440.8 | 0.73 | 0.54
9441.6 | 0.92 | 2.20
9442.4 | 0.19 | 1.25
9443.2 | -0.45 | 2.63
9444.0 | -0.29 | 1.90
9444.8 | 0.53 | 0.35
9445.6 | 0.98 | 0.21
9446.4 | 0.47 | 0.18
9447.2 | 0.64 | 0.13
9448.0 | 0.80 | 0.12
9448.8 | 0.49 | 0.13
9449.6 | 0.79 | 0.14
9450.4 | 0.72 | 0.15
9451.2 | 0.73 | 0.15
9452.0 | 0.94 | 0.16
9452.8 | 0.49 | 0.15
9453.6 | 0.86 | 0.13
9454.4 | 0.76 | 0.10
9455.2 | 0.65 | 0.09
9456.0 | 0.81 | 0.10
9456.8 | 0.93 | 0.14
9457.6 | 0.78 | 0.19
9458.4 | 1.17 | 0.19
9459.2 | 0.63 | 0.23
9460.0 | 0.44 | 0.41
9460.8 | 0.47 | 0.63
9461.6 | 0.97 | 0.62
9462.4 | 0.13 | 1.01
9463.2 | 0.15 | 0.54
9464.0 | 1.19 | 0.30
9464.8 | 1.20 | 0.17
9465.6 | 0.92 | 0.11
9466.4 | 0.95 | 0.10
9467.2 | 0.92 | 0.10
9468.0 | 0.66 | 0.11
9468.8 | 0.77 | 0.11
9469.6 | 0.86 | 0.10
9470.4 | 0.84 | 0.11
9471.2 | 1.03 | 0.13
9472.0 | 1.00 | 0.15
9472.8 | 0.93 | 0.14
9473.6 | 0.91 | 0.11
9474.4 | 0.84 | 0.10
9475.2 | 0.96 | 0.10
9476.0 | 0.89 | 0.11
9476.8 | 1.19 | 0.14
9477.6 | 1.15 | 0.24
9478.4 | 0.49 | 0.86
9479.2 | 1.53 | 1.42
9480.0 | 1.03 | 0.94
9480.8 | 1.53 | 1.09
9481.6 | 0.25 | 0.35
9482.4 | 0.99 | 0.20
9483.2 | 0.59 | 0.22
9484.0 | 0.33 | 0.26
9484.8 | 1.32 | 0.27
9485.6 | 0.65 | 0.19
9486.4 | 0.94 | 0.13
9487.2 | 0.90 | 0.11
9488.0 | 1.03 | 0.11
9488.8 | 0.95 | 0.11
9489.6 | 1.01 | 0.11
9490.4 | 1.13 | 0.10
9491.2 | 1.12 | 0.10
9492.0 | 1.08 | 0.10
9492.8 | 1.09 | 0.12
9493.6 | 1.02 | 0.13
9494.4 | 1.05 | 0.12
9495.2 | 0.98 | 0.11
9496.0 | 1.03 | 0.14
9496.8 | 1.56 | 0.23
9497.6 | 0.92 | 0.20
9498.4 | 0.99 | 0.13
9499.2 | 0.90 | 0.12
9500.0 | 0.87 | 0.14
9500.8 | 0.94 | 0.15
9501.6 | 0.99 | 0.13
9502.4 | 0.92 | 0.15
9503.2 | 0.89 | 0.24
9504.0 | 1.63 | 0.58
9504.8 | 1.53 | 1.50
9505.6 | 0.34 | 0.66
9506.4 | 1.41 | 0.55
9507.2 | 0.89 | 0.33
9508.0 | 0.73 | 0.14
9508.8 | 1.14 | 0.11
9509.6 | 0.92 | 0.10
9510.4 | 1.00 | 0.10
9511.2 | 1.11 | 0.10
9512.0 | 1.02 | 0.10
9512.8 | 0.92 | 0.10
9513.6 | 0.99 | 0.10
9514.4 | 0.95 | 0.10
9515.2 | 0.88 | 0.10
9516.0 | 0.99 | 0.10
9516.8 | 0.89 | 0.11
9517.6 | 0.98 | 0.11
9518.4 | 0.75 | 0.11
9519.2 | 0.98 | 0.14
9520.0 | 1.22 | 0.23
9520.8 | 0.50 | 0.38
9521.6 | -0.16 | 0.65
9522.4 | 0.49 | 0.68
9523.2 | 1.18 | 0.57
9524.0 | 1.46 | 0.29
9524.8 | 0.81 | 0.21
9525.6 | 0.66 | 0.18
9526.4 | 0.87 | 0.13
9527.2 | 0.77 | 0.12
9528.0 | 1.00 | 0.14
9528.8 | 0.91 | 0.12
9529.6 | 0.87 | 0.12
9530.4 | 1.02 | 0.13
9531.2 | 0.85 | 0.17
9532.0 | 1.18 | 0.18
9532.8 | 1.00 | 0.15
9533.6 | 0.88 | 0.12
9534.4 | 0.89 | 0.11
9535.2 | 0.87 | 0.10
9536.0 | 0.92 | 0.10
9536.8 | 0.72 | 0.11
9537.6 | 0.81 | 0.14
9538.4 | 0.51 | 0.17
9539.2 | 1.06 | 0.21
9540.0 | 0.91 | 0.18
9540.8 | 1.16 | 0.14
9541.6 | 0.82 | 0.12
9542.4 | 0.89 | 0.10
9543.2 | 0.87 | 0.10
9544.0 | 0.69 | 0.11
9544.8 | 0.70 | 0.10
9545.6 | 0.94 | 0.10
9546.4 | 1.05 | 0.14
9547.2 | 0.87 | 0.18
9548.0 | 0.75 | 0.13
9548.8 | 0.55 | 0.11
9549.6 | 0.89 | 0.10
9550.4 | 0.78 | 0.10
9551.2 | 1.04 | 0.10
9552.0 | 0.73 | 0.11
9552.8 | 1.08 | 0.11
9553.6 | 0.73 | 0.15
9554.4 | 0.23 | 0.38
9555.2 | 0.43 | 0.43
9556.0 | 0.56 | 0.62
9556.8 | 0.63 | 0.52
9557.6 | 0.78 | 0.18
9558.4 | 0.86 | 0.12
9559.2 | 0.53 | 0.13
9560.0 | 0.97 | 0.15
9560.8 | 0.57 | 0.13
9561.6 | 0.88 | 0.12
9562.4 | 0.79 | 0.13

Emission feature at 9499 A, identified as Mg II 2798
